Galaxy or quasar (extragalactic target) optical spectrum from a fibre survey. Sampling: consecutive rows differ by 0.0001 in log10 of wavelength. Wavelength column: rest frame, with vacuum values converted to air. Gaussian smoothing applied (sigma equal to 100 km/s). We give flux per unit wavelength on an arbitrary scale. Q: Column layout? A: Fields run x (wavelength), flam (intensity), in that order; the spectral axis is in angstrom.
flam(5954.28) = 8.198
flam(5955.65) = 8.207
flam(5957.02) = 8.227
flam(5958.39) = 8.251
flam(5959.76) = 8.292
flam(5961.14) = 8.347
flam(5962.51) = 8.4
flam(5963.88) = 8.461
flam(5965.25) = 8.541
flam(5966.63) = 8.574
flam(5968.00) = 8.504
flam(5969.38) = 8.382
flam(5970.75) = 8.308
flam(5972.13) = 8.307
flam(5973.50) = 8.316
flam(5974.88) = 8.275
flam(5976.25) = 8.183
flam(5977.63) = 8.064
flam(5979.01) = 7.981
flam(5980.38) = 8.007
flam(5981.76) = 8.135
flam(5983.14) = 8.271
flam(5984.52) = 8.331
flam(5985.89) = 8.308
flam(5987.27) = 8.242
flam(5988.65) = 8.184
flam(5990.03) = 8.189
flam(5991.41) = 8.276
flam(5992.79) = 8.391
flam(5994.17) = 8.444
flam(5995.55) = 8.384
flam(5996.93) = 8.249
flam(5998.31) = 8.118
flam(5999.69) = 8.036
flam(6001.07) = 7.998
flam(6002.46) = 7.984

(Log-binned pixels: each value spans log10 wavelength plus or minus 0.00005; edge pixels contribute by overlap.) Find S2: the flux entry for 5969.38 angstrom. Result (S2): 8.382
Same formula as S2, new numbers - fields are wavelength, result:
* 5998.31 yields 8.118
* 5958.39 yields 8.251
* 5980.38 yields 8.007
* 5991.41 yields 8.276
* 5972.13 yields 8.307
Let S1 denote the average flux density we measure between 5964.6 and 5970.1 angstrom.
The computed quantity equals 8.49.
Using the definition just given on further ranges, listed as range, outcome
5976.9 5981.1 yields 8.01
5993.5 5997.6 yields 8.36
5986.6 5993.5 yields 8.25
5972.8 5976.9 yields 8.27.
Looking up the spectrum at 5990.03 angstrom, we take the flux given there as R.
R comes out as 8.189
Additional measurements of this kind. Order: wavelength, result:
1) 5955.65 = 8.207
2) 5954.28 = 8.198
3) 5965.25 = 8.541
